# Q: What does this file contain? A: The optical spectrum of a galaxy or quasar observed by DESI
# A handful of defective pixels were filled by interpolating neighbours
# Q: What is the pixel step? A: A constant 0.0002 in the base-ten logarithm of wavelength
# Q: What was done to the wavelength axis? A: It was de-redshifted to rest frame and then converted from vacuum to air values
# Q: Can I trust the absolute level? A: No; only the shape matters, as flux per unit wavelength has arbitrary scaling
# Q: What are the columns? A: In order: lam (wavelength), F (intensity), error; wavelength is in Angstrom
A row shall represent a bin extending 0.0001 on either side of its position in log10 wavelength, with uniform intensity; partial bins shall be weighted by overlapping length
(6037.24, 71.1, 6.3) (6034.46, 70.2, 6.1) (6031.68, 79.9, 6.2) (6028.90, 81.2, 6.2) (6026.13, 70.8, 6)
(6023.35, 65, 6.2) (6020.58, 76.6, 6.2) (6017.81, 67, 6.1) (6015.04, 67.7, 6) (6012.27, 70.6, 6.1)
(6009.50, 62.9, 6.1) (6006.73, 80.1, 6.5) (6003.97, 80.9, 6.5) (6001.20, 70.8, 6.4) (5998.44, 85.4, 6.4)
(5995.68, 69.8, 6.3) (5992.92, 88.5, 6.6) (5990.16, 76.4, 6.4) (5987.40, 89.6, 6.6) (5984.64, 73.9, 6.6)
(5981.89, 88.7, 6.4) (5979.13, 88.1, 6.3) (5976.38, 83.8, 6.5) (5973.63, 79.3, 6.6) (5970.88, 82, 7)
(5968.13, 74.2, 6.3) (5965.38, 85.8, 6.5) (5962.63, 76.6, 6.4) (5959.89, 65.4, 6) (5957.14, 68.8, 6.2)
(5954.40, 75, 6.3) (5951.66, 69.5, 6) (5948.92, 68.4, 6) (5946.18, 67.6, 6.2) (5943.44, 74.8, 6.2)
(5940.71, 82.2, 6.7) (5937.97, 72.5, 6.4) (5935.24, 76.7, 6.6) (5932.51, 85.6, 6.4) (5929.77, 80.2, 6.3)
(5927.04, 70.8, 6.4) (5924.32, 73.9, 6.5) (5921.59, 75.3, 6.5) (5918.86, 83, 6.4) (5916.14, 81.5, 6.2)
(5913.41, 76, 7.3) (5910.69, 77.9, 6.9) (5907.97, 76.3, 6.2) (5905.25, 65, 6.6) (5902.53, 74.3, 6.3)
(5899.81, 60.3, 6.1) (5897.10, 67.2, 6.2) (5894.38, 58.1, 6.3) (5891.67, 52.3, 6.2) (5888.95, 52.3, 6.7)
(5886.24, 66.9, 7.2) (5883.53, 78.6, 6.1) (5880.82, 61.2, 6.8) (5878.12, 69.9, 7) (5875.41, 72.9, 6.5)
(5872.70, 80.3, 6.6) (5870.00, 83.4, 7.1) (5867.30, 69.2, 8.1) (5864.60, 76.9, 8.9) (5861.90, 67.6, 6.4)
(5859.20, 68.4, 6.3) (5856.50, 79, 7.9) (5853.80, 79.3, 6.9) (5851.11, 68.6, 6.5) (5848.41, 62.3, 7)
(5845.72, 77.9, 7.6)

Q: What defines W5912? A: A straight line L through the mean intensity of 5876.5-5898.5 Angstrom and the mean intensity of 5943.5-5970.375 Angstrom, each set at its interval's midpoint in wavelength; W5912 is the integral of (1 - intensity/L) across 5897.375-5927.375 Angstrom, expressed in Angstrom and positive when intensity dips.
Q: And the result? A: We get -3.18 Angstrom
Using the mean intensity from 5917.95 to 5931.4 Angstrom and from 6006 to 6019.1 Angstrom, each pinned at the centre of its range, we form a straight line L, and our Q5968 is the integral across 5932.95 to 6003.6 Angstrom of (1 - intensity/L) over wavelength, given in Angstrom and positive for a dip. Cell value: -4.6 Angstrom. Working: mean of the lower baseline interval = 76.6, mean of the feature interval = 77.5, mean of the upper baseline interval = 69.1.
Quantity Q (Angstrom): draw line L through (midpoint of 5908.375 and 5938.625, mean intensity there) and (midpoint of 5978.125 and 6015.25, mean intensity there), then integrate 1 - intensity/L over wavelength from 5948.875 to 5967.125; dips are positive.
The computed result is 1.1 Angstrom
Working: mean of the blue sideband 77.7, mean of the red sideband 78.3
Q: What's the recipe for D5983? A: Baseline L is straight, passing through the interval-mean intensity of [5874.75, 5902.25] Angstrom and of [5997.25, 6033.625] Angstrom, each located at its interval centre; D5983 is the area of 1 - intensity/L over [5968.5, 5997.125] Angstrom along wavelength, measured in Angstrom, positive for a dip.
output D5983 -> -4.2 Angstrom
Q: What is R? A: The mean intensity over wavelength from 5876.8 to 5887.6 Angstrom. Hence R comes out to 69.2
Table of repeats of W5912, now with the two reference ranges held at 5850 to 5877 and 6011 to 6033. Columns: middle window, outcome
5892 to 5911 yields 1.8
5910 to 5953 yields -1.4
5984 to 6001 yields -1.7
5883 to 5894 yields 2.0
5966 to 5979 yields -1.4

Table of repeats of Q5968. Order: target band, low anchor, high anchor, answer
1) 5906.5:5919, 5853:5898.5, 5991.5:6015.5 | -1.3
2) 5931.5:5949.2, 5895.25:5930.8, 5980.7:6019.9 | -0.2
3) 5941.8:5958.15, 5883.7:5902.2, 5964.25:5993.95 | 1.0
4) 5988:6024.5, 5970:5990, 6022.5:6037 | 1.8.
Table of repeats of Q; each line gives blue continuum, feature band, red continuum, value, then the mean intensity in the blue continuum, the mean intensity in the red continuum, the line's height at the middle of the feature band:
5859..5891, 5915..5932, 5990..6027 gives -1.5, 70.3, 73.7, 71.5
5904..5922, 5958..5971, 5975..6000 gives 0.8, 76.6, 82.6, 80.7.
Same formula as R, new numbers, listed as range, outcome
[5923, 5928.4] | 72.5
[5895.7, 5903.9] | 67.2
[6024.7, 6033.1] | 77.2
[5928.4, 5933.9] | 82.8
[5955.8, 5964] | 70.3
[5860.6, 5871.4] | 74.4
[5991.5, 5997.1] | 79.2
